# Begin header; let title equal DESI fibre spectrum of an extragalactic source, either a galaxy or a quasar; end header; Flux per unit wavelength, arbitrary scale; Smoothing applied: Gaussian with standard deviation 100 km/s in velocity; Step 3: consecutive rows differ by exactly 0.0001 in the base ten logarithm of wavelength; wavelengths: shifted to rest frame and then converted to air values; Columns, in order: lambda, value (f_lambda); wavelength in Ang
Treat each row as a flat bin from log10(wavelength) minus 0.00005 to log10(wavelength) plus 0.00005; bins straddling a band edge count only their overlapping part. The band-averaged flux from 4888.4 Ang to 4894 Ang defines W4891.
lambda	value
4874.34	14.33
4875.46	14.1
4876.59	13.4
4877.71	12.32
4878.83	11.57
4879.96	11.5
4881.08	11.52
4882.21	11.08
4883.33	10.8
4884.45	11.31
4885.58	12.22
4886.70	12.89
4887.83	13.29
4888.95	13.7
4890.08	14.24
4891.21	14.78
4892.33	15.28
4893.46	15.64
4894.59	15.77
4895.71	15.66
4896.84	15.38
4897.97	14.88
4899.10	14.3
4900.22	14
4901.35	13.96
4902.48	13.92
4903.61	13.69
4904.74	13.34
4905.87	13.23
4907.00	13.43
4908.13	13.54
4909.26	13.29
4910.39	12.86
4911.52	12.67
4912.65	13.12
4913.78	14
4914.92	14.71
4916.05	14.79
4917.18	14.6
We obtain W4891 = 14.7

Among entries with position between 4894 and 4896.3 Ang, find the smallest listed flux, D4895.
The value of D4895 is 15.66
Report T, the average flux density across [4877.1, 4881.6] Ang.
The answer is 11.8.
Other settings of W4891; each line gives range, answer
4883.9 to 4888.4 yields 12.4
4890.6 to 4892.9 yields 15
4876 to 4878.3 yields 12.8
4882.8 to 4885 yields 11.1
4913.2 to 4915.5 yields 14.3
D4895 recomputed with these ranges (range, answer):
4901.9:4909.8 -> 13.23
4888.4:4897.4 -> 13.7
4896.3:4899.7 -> 14.3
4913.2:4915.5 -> 14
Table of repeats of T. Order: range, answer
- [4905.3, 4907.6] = 13.3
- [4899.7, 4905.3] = 13.8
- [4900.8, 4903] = 13.9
